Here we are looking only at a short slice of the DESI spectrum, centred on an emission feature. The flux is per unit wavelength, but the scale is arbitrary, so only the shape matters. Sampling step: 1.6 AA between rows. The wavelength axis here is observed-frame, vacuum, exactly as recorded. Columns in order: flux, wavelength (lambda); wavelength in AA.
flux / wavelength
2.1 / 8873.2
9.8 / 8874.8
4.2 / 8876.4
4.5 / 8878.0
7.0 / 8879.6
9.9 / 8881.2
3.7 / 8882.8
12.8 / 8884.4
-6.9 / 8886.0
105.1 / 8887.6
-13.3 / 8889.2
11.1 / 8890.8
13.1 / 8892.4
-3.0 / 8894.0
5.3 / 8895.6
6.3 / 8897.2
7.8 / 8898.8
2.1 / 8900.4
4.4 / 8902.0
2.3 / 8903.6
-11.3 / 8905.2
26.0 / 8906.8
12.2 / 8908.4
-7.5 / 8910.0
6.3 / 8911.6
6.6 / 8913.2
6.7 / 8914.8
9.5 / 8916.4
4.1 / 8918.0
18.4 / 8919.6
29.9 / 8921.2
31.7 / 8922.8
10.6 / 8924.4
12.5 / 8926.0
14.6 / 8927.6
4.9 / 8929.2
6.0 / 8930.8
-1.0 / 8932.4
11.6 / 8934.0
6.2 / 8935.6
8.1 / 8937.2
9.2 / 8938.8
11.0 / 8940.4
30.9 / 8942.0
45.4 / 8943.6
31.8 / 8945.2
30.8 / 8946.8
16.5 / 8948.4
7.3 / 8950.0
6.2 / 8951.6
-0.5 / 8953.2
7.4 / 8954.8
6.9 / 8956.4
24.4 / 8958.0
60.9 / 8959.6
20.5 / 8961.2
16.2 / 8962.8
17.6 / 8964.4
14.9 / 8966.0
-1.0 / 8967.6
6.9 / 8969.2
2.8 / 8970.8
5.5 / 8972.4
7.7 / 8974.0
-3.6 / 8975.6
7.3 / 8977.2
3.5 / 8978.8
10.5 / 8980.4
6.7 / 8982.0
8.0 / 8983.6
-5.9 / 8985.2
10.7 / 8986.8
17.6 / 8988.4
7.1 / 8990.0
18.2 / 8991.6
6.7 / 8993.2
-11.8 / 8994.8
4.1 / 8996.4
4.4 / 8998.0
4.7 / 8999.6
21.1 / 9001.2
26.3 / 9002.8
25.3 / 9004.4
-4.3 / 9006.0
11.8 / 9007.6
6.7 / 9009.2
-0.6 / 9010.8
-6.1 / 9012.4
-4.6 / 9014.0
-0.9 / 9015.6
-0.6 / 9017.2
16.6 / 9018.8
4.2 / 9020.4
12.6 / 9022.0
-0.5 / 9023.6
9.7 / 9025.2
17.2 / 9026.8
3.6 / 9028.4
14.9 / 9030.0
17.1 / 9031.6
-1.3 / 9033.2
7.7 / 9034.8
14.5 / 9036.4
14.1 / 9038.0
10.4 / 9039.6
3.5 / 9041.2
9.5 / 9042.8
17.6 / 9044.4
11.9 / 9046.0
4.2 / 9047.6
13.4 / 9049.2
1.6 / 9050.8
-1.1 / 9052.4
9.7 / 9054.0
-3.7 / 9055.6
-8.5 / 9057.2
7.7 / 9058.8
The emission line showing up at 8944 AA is H-beta 4861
